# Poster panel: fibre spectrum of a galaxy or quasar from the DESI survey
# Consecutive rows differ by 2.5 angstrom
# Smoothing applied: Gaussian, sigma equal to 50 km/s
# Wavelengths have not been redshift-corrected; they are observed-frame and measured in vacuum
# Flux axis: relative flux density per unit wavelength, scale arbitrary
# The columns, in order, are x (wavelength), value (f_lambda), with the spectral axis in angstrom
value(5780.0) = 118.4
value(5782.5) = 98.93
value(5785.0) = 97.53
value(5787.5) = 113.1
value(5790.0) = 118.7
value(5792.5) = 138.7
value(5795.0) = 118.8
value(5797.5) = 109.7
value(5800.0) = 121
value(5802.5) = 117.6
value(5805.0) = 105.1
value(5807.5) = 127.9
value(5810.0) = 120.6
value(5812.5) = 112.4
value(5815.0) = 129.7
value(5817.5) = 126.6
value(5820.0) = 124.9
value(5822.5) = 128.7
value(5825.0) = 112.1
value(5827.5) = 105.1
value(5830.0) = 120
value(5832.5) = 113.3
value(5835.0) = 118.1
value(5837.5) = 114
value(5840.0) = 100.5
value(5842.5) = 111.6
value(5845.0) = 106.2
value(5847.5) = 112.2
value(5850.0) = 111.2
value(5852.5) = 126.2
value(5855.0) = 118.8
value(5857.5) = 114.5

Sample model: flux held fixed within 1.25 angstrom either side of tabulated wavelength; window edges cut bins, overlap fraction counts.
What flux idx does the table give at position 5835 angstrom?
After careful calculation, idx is 118.1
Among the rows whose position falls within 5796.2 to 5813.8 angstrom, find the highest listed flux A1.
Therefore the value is 127.9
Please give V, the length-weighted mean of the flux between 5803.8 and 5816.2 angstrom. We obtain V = 119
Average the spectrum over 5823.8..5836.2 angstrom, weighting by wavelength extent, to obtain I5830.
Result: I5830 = 114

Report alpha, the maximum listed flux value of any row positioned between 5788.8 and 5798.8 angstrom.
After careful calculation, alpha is 138.7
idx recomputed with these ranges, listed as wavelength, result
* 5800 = 121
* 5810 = 120.6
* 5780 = 118.4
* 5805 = 105.1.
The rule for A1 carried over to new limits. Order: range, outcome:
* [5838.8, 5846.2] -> 111.6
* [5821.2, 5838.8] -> 128.7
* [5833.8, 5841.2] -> 118.1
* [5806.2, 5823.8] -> 129.7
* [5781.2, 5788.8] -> 113.1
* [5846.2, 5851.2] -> 112.2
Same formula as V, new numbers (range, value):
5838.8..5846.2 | 106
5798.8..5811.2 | 118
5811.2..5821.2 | 123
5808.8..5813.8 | 117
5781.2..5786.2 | 98.4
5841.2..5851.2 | 110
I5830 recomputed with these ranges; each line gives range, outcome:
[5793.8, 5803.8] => 117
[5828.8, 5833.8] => 117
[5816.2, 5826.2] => 123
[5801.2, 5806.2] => 112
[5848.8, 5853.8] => 119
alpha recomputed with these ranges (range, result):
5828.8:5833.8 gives 120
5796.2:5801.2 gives 121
